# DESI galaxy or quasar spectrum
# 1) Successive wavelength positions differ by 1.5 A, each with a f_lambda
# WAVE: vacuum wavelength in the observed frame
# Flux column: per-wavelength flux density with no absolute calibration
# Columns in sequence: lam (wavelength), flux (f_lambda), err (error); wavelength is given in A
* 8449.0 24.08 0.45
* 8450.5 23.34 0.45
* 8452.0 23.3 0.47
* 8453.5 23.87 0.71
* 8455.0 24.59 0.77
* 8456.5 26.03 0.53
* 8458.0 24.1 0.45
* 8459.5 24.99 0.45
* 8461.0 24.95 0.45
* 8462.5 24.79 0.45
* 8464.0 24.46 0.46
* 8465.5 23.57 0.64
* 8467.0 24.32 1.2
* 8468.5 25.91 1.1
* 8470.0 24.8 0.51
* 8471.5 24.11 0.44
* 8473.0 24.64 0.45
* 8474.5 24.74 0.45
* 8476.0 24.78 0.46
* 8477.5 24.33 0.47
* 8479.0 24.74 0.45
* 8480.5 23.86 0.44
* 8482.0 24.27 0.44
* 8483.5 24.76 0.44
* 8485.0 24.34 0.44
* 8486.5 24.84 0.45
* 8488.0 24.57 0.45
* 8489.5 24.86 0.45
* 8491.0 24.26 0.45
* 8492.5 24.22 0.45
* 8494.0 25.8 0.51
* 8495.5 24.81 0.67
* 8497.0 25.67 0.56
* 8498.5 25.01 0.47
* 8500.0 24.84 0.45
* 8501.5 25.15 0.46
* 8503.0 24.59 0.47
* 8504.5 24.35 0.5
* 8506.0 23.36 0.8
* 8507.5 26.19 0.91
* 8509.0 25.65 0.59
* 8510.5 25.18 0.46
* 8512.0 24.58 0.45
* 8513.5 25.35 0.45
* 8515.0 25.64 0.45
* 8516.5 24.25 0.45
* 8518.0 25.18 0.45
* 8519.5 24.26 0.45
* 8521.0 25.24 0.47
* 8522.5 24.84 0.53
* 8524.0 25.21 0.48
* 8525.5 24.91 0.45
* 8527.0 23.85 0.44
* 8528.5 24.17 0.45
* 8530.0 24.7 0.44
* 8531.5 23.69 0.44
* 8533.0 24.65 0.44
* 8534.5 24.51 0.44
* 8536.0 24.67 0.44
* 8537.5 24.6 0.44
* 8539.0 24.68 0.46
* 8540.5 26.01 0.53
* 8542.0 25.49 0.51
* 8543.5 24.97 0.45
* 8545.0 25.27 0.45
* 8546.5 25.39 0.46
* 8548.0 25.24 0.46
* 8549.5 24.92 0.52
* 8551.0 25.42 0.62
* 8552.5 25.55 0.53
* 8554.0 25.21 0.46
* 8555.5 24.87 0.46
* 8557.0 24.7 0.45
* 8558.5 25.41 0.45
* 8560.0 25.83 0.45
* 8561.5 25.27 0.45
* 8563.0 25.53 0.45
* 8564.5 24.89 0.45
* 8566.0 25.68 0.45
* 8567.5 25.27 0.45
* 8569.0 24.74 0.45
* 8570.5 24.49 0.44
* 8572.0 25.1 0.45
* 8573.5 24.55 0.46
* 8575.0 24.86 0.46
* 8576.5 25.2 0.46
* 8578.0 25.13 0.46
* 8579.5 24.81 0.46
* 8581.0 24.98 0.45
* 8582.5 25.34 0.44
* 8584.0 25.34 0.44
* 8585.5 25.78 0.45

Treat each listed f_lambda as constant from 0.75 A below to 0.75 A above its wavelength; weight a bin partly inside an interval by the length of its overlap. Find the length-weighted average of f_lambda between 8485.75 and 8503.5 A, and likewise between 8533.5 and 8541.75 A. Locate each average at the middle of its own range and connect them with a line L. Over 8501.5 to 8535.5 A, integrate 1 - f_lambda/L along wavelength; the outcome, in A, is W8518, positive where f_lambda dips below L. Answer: 0.2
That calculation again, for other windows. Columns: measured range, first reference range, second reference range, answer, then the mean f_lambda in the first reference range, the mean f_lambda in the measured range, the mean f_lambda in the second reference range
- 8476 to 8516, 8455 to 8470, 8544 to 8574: 0.2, 24.8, 24.8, 25.2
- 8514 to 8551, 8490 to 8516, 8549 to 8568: 0.4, 25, 24.9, 25.3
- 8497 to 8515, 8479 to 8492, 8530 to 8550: -0.3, 24.5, 25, 24.9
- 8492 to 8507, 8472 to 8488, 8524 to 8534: -0.2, 24.5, 24.8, 24.4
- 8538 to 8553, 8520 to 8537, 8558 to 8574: -0.3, 24.6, 25.3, 25.2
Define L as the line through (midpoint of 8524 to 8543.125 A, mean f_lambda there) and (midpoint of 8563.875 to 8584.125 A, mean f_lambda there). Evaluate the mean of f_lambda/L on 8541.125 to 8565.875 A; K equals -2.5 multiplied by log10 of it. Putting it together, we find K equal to -0.02 mag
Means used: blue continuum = 24.7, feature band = 25.3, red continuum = 25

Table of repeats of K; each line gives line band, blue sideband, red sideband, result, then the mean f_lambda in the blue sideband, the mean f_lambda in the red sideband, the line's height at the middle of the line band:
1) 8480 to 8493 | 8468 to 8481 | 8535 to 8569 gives 0.01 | 24.6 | 25.2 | 24.7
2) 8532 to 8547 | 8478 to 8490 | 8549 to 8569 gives 0.00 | 24.5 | 25.3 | 25.1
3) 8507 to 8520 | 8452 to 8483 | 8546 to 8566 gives -0.01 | 24.6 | 25.3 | 24.9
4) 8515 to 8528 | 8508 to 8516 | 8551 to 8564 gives 0.02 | 25.3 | 25.3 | 25.3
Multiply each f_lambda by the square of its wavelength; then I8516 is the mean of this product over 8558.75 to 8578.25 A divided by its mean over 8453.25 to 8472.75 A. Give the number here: 1.04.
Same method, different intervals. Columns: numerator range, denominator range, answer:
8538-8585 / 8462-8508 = 1.04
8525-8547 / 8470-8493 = 1.02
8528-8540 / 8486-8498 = 0.99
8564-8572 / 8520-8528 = 1.02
